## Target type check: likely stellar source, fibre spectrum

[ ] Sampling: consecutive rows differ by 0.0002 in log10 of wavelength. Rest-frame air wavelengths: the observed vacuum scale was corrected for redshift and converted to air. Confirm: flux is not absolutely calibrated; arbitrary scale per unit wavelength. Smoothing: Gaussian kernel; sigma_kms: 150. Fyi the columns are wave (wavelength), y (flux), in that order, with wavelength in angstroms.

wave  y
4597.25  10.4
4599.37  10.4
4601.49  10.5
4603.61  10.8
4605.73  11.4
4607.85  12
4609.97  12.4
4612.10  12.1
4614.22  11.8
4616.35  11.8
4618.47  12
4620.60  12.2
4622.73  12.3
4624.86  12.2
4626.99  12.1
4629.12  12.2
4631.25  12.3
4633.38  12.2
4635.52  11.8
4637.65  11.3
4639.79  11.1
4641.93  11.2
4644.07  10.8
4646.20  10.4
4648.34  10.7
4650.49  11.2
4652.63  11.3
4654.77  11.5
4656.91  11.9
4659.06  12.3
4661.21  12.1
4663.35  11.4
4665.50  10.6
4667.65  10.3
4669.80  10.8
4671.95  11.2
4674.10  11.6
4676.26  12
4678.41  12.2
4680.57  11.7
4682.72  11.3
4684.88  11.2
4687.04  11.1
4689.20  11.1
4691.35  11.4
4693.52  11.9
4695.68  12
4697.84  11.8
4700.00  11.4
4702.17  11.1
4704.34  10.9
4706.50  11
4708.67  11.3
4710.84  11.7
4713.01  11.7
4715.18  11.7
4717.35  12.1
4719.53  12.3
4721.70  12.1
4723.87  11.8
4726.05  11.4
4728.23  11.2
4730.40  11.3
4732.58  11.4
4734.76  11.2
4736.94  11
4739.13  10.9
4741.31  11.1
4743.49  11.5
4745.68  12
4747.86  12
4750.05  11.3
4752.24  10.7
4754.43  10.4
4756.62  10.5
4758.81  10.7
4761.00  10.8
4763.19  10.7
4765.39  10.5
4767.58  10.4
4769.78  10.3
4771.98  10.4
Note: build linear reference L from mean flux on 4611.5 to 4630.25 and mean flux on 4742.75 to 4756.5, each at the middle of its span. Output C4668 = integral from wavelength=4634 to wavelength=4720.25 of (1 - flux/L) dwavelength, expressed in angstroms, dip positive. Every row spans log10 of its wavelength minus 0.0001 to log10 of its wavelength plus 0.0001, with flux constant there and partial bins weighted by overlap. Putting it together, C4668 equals 2.23 angstroms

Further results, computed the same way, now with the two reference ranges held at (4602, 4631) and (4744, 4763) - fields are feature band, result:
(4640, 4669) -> 1.20 angstroms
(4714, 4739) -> -0.76 angstroms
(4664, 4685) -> 0.47 angstroms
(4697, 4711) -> 0.11 angstroms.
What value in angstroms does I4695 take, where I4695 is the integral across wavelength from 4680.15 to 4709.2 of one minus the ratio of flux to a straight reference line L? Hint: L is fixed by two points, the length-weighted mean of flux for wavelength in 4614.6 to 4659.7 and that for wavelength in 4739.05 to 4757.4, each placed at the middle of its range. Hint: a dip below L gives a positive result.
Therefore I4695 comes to 0.11 angstroms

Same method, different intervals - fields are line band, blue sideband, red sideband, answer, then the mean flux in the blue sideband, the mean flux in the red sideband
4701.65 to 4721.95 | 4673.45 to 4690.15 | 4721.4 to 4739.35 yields -0.29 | 11.5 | 11.4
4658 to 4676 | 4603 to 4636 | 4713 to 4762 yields 0.64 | 12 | 11.3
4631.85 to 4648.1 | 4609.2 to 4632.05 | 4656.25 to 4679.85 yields 0.83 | 12.1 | 11.5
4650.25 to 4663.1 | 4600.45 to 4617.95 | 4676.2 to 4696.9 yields -0.16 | 11.6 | 11.6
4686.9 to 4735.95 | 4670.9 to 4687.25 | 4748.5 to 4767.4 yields -1.38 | 11.6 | 10.7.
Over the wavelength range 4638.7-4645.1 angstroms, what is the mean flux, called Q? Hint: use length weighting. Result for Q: 11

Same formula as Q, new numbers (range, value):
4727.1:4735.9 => 11.3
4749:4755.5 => 10.8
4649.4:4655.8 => 11.3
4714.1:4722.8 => 12.1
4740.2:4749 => 11.7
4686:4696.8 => 11.5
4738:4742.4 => 11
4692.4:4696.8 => 11.9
